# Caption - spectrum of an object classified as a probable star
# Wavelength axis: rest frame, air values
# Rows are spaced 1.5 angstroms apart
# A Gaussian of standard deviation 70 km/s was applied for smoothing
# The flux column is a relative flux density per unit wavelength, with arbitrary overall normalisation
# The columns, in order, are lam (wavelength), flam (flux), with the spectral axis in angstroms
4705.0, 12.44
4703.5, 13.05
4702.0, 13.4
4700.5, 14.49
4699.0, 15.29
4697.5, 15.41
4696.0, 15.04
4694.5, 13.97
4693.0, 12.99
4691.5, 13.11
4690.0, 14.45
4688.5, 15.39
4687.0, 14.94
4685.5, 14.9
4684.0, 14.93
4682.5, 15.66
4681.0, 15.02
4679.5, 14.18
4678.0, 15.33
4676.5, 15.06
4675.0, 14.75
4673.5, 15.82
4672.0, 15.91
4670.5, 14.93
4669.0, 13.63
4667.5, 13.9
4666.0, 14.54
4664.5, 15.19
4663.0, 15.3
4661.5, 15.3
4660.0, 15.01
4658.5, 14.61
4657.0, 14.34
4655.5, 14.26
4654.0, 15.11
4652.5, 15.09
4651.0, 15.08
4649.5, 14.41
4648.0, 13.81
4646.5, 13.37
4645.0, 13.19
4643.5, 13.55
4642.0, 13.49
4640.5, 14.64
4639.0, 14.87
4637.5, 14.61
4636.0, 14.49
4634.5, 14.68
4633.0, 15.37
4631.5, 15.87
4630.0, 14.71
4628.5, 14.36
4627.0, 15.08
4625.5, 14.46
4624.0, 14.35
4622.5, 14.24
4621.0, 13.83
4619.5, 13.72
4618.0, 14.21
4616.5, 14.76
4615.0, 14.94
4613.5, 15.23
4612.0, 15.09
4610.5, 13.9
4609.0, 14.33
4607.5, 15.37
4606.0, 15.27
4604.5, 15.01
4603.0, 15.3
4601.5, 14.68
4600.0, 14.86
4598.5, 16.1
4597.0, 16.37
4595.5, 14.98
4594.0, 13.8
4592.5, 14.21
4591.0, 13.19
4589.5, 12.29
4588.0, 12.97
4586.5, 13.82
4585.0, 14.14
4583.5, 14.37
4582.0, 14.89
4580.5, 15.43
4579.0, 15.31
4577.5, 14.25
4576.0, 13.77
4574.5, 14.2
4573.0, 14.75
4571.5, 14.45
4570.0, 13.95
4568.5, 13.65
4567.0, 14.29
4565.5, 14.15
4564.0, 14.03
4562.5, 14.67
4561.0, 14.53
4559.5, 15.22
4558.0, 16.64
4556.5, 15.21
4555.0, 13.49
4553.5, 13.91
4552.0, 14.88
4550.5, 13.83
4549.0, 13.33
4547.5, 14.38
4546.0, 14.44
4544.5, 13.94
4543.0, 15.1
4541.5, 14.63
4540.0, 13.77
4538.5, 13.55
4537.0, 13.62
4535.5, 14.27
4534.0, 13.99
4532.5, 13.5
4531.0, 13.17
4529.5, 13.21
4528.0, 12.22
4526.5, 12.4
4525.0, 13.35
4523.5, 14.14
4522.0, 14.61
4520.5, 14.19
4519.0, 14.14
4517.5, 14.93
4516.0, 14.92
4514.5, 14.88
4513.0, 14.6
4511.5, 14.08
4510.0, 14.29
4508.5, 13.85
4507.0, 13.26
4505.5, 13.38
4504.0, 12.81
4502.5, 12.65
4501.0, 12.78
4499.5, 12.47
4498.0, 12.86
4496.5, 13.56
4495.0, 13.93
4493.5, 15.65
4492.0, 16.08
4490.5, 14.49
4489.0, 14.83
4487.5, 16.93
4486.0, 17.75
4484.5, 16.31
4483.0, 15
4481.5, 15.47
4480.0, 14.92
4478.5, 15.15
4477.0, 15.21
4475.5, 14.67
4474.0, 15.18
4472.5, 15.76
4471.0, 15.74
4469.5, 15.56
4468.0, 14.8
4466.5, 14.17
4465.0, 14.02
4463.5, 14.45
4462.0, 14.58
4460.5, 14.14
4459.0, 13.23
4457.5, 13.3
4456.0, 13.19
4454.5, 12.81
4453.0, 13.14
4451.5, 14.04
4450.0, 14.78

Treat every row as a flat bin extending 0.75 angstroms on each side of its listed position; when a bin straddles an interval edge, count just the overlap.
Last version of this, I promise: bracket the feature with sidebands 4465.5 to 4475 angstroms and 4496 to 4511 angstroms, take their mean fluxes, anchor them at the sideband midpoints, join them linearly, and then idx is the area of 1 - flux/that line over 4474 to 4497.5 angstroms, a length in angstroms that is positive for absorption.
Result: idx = -1.7 angstroms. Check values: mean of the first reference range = 15.2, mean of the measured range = 15.3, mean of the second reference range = 13.2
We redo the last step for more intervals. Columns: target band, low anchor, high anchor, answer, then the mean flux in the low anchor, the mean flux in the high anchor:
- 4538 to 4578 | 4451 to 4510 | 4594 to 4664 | 0.59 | 14.4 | 14.7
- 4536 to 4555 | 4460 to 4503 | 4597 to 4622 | 0.93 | 14.8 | 14.8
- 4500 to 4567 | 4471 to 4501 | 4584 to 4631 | 3.62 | 15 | 14.5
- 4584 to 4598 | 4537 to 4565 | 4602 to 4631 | 0.51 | 14.4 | 14.7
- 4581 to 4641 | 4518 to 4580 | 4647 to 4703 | -0.72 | 14.1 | 14.7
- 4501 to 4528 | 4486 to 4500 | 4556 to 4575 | 1.59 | 14.7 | 14.6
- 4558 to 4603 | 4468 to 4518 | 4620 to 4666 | 0.48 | 14.7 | 14.6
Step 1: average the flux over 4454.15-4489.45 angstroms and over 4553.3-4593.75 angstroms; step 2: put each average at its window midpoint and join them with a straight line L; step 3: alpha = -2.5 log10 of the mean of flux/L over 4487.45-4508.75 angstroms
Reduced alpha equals 0.07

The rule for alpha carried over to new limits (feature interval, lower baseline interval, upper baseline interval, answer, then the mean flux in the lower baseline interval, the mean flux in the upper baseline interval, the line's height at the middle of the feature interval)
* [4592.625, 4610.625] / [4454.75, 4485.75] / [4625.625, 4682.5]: -0.022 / 14.8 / 14.7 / 14.7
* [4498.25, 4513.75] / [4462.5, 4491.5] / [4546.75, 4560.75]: 0.123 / 15.3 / 14.5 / 15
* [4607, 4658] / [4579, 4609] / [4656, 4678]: 0.019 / 14.6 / 14.9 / 14.7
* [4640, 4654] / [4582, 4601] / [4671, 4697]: 0.036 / 14.3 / 14.8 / 14.6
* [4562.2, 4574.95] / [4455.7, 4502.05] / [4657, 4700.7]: 0.039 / 14.7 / 14.8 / 14.8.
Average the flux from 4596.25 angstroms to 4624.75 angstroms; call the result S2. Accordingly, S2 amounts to 14.8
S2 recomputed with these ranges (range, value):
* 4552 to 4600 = 14.4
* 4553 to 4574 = 14.5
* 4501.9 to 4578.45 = 14.1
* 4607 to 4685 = 14.7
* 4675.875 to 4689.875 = 15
